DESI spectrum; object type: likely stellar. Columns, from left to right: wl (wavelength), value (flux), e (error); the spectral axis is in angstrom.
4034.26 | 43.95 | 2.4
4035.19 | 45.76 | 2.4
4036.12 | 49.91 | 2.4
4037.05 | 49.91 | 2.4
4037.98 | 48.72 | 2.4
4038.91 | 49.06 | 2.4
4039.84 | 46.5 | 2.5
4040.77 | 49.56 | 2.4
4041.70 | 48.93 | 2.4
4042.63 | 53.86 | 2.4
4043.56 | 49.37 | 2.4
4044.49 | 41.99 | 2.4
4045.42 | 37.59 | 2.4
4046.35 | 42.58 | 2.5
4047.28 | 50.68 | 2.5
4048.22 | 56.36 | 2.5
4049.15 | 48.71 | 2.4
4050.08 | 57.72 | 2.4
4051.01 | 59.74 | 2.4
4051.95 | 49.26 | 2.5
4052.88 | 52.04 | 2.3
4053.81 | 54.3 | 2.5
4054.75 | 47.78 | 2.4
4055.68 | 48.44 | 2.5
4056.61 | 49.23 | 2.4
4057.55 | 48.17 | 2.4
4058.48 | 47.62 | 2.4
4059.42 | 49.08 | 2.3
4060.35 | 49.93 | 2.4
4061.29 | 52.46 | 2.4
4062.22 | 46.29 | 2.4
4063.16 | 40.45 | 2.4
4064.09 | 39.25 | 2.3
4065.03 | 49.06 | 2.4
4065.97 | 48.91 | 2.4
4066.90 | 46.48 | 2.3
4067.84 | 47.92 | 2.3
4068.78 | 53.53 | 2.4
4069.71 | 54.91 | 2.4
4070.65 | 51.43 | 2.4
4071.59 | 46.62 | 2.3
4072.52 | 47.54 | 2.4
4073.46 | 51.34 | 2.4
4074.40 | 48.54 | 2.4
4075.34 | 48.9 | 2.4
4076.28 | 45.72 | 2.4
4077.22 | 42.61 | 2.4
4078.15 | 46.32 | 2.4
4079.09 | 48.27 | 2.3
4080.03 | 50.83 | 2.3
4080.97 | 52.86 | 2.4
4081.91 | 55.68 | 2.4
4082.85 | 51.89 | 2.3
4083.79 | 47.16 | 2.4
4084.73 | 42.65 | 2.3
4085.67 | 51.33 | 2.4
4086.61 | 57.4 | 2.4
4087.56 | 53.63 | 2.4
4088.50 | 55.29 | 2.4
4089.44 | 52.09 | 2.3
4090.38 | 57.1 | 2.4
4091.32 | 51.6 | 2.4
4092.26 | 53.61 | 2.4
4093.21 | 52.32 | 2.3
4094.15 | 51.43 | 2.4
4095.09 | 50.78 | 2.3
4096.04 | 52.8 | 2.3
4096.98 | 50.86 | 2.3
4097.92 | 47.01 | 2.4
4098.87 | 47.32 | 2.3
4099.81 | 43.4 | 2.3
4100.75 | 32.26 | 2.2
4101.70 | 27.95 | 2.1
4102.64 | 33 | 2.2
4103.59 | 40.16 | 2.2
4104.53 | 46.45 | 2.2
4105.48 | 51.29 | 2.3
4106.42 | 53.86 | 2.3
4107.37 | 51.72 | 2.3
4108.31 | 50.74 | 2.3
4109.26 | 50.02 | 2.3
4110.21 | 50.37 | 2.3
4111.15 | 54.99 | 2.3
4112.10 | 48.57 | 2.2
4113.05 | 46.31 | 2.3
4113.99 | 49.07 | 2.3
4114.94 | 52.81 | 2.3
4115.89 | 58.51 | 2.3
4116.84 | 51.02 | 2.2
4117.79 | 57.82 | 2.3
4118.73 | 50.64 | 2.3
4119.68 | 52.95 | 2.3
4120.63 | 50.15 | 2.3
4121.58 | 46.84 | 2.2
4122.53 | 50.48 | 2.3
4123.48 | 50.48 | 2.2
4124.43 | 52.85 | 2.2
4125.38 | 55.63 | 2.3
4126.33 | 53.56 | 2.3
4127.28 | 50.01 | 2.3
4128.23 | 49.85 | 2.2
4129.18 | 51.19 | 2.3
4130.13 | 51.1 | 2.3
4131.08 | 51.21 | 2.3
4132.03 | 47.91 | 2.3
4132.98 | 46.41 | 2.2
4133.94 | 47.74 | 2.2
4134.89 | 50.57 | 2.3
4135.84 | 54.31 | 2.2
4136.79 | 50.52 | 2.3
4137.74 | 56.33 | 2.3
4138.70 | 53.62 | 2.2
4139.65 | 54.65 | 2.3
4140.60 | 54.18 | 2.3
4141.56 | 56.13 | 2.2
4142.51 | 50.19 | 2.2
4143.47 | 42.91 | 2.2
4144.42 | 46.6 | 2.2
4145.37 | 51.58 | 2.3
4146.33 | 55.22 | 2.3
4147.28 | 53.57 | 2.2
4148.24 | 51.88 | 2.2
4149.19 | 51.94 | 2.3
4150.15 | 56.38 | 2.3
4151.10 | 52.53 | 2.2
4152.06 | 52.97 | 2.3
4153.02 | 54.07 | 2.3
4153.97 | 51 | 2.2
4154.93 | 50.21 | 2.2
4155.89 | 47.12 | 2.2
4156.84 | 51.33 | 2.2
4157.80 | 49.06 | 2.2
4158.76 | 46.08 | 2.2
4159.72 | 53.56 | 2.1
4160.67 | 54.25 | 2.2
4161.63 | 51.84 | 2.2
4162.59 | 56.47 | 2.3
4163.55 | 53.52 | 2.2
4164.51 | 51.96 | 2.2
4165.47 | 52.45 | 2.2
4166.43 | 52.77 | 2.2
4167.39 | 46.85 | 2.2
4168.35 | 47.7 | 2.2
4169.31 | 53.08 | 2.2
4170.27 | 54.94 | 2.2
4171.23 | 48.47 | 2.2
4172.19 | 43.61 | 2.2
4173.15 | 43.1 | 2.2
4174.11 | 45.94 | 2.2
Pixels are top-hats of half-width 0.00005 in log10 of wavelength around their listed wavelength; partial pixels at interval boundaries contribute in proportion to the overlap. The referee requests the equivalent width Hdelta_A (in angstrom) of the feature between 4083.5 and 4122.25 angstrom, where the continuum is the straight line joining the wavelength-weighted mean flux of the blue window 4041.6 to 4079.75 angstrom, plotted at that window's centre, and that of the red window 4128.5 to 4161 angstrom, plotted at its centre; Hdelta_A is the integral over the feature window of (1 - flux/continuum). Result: 0.53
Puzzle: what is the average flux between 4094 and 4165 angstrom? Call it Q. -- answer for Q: 50.4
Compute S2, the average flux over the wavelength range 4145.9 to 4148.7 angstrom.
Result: 53.5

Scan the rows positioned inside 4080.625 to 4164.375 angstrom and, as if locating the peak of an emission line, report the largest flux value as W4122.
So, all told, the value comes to 58.51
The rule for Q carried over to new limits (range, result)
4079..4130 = 50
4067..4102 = 49.3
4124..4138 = 51.2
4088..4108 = 47.8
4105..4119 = 51.9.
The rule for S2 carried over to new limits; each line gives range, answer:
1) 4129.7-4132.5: 50.1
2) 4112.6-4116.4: 51.7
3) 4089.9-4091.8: 54.5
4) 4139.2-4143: 53.7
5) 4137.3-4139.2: 54.8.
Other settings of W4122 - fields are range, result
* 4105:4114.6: 54.99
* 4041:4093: 59.74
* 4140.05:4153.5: 56.38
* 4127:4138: 56.33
